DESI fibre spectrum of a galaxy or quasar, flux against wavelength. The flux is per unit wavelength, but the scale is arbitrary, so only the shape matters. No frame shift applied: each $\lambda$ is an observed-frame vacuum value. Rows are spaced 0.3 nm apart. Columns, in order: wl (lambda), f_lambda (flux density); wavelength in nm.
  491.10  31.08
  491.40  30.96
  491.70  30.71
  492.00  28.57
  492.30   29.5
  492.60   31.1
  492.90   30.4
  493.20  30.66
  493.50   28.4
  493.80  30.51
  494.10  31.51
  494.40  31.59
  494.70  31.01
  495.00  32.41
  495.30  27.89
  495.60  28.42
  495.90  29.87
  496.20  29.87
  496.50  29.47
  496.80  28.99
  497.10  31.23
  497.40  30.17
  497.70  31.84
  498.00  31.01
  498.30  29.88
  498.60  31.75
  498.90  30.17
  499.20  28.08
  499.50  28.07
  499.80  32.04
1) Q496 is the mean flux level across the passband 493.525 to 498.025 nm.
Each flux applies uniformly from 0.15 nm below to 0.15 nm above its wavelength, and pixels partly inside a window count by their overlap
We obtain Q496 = 30.3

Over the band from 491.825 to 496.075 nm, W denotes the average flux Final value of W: 30.1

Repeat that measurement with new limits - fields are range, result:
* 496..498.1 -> 30.3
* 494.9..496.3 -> 29.6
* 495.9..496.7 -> 29.7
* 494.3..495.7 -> 30.3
